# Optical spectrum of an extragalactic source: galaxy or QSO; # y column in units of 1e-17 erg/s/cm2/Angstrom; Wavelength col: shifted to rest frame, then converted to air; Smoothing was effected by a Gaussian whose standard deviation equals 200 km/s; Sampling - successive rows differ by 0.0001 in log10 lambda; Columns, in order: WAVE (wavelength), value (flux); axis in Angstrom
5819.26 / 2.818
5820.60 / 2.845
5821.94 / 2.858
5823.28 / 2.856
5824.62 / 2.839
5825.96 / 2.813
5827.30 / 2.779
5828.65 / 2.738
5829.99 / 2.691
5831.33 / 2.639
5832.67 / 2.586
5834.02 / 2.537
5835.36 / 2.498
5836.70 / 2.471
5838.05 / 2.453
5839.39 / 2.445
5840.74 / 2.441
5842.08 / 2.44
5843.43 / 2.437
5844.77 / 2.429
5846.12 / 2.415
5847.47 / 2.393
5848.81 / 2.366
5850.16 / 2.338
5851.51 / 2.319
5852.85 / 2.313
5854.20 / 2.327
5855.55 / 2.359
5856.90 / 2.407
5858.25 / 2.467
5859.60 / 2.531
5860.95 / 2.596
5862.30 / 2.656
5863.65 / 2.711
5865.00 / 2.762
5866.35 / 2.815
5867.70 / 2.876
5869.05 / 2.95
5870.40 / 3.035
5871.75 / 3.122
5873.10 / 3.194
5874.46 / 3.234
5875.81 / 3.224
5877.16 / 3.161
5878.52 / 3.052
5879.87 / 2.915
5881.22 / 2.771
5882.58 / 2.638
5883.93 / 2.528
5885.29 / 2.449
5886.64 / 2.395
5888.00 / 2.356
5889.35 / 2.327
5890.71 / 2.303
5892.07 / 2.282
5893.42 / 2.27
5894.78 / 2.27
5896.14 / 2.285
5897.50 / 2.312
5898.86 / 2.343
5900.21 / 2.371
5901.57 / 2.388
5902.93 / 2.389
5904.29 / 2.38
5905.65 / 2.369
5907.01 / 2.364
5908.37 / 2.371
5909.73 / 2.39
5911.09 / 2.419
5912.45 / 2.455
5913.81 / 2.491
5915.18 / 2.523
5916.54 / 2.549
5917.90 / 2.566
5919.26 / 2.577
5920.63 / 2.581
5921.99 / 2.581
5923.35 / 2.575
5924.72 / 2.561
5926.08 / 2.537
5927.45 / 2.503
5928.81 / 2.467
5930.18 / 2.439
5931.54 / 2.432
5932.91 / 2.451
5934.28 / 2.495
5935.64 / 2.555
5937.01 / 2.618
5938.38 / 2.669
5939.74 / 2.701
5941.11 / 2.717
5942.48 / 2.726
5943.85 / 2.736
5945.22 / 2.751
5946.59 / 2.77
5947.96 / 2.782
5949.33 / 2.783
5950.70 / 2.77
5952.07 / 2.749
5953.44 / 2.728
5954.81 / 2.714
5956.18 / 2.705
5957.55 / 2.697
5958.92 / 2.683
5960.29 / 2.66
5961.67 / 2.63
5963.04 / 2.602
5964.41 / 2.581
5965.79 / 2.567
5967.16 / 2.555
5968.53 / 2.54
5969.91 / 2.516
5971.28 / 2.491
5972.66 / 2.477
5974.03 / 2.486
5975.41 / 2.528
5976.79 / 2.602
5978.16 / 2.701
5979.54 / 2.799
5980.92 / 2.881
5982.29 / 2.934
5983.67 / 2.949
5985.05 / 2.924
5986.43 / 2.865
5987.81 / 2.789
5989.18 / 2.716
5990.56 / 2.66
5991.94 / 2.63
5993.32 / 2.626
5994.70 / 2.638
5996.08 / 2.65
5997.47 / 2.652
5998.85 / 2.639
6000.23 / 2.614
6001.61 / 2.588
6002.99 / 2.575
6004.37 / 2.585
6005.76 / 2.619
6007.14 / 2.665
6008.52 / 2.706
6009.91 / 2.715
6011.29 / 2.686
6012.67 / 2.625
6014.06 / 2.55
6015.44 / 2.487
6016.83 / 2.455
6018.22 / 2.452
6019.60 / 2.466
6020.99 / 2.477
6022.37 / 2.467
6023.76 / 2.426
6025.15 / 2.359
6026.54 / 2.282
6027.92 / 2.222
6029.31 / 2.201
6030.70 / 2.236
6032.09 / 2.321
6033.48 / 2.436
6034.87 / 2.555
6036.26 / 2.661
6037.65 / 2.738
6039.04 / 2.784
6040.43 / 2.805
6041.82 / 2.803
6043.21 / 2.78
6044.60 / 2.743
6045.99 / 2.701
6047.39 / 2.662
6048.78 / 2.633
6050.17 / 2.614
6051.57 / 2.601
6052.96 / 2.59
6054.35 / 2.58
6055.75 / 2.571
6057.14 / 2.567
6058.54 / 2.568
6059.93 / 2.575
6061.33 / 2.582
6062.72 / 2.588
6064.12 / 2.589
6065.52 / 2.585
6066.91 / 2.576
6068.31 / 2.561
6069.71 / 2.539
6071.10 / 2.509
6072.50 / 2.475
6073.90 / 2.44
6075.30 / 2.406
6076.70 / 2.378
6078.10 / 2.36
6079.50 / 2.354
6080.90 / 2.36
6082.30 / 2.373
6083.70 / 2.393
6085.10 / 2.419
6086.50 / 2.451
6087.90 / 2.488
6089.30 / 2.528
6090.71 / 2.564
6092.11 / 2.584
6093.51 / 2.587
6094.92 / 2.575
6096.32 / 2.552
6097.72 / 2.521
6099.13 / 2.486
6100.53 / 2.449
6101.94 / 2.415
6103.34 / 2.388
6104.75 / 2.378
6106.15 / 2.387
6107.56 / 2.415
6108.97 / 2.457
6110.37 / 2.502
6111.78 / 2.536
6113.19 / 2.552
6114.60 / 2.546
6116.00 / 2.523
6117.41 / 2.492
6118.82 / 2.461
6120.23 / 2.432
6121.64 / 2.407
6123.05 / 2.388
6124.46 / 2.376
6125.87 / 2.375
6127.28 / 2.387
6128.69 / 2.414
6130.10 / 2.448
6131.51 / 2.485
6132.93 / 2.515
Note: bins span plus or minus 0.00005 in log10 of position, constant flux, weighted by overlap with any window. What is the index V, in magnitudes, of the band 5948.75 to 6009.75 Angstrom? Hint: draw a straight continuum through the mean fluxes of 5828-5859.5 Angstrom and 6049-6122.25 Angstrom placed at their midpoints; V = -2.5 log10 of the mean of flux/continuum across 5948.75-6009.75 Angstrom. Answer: -0.08 mag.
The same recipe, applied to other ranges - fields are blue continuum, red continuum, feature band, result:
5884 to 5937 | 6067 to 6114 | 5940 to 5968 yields -0.11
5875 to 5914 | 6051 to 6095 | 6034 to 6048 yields -0.09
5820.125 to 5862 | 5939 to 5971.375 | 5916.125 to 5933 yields 0.05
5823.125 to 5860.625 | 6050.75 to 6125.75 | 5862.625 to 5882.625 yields -0.18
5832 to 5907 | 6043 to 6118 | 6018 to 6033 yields 0.08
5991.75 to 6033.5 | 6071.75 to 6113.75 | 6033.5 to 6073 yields -0.06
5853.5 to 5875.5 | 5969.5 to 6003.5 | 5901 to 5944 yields 0.09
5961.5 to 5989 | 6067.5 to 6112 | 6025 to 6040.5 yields 0.05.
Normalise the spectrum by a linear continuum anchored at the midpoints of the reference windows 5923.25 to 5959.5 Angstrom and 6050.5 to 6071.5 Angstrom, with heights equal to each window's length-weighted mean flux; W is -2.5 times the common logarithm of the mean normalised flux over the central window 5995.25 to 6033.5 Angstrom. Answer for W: 0.04 mag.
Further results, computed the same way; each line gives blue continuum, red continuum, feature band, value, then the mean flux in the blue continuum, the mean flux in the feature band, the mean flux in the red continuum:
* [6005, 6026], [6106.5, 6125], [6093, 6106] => 0.00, 2.54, 2.48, 2.47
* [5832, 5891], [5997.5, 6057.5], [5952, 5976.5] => -0.01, 2.62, 2.6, 2.57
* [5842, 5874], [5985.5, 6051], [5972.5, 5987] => -0.06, 2.6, 2.75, 2.59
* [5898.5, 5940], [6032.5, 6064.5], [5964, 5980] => -0.01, 2.49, 2.57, 2.64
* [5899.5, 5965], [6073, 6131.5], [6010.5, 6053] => -0.02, 2.57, 2.54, 2.45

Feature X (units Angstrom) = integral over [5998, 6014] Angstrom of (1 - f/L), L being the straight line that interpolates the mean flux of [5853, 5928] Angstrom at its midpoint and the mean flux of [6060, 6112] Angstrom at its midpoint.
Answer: -0.7 Angstrom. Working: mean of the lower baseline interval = 2.58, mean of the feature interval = 2.64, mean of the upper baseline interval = 2.48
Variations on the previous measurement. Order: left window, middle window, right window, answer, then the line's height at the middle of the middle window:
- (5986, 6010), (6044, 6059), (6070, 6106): -0.48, 2.54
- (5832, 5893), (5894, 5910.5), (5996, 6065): 1.55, 2.6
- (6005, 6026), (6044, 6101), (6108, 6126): -0.66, 2.5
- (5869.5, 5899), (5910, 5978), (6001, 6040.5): 0.06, 2.6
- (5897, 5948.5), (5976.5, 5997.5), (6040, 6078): -1.67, 2.55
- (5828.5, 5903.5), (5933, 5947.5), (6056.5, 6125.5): -0.71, 2.54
